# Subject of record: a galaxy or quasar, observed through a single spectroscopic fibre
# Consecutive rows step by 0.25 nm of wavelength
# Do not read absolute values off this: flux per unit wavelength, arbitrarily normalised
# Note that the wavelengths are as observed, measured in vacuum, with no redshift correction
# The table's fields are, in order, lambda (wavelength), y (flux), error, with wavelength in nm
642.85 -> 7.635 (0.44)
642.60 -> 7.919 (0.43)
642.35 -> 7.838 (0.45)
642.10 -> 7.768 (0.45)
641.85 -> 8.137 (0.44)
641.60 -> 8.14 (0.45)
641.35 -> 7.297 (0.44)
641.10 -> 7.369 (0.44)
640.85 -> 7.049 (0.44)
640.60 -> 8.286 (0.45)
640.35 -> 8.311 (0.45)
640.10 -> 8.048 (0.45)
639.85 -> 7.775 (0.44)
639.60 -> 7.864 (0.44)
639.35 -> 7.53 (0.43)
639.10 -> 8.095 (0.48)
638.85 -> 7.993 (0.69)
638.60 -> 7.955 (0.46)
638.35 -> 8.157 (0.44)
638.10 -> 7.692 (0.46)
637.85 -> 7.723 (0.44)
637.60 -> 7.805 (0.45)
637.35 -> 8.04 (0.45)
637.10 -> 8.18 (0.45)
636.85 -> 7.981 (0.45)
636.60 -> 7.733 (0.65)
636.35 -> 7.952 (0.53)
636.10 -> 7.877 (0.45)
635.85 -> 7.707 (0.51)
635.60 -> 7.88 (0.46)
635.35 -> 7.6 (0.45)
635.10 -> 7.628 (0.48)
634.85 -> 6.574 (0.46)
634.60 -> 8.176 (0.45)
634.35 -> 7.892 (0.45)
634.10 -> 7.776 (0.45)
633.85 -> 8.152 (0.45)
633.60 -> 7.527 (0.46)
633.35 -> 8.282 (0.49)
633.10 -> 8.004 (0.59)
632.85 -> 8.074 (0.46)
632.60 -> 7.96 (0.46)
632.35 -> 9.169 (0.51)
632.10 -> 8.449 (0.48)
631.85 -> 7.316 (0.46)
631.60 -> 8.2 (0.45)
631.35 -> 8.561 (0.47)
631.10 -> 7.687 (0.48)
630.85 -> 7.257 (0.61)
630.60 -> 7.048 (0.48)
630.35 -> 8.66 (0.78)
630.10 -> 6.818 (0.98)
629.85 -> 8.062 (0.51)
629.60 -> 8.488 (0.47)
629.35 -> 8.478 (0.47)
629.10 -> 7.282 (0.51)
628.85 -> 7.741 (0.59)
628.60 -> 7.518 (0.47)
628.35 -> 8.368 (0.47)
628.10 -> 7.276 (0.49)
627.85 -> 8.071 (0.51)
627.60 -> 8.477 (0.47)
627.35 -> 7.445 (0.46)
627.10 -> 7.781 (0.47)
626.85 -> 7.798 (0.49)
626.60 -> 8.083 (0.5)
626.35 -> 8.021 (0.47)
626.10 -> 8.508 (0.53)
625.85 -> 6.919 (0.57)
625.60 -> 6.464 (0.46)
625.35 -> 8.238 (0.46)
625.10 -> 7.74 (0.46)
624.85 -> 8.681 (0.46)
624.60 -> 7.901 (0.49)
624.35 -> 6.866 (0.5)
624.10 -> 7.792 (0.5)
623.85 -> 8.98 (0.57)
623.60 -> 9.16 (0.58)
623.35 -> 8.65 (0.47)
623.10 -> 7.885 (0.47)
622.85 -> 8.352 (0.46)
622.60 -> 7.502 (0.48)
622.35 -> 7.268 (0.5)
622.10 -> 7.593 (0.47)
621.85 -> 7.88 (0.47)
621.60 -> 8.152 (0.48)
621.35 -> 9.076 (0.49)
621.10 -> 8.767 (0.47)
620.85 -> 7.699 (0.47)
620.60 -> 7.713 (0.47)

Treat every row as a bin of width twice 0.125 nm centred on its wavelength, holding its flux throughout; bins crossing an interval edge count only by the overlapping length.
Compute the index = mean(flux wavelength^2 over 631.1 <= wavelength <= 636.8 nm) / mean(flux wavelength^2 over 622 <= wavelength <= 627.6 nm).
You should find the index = 1.03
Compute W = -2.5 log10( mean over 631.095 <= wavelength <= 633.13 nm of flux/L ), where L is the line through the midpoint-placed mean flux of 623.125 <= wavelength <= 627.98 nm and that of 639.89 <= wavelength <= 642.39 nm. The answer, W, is -0.04 mag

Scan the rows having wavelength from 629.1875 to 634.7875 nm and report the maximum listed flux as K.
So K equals 9.169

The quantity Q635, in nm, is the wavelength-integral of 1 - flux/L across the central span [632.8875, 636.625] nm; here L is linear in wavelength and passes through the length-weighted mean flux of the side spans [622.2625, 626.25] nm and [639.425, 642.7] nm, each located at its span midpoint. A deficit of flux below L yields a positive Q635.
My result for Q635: 0.04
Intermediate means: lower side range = 7.94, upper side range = 7.83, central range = 7.79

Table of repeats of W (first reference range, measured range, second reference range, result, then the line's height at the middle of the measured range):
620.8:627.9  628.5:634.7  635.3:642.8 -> -0.002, 7.93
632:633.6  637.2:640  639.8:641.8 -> 0.006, 7.92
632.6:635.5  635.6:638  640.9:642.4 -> -0.016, 7.77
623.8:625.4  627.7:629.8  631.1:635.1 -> 0.009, 7.98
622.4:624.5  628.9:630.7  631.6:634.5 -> 0.033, 8.08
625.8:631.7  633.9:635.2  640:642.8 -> 0.029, 7.85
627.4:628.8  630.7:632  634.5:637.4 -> 0.006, 7.85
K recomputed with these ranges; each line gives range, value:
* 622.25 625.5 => 9.16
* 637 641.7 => 8.311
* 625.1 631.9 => 8.66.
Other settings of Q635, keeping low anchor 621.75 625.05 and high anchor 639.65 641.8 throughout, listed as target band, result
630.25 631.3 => 0.03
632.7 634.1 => -0.02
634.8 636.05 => 0.05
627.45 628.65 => 0.00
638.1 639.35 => -0.02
